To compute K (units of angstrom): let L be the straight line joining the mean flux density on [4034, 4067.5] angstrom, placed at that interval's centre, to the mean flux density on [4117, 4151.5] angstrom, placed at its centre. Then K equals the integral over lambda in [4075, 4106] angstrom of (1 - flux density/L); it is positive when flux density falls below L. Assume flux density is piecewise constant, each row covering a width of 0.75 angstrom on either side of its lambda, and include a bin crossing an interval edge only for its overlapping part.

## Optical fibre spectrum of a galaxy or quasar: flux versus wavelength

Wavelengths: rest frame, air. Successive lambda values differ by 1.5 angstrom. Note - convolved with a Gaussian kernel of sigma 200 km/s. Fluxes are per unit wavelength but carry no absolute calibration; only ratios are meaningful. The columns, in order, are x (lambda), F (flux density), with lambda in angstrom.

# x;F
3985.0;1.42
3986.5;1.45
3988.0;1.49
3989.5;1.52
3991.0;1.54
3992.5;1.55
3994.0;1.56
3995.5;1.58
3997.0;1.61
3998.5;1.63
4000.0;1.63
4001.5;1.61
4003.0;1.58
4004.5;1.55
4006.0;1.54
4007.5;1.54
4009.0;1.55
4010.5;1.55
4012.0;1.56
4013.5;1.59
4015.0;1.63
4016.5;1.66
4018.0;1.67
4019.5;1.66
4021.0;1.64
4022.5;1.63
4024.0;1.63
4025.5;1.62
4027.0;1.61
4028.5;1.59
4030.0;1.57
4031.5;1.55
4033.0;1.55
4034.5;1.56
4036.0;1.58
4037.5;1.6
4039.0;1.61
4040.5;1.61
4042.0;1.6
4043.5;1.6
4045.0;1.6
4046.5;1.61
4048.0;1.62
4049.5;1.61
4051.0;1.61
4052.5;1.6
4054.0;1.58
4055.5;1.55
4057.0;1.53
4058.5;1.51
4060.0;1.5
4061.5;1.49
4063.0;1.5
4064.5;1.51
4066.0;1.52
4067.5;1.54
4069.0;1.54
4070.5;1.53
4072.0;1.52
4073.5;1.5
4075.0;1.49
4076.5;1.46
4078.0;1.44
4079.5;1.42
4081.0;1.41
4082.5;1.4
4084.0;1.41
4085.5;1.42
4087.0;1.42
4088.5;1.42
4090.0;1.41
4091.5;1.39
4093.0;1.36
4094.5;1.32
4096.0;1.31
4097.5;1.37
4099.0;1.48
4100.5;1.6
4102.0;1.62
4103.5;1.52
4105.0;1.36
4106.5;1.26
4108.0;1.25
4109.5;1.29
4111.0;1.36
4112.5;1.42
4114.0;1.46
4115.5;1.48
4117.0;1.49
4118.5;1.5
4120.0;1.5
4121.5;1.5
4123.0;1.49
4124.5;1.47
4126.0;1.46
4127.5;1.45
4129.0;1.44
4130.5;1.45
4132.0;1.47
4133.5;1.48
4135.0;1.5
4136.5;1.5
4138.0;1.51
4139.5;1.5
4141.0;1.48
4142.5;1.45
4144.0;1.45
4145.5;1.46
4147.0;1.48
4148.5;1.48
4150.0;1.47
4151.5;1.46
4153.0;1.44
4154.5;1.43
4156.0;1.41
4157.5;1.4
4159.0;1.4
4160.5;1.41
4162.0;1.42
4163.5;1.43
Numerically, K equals 2.0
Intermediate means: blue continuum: 1.57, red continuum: 1.48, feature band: 1.43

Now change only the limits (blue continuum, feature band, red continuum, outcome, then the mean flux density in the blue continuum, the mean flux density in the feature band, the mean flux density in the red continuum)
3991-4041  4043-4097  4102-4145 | 1.15 angstrom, 1.59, 1.49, 1.45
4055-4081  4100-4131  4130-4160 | 0.64 angstrom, 1.5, 1.44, 1.46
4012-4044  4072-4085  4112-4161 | 0.80 angstrom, 1.61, 1.45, 1.46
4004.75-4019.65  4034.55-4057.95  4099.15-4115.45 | -0.96 angstrom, 1.59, 1.59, 1.42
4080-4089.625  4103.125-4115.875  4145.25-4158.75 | 0.49 angstrom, 1.41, 1.37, 1.45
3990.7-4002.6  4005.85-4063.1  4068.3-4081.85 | -1.87 angstrom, 1.59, 1.59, 1.48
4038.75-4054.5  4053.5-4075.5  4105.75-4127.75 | 0.54 angstrom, 1.6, 1.52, 1.42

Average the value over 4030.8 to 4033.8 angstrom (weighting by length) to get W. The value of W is 1.55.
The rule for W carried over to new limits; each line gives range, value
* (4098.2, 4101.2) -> 1.54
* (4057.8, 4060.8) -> 1.5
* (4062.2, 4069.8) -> 1.52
